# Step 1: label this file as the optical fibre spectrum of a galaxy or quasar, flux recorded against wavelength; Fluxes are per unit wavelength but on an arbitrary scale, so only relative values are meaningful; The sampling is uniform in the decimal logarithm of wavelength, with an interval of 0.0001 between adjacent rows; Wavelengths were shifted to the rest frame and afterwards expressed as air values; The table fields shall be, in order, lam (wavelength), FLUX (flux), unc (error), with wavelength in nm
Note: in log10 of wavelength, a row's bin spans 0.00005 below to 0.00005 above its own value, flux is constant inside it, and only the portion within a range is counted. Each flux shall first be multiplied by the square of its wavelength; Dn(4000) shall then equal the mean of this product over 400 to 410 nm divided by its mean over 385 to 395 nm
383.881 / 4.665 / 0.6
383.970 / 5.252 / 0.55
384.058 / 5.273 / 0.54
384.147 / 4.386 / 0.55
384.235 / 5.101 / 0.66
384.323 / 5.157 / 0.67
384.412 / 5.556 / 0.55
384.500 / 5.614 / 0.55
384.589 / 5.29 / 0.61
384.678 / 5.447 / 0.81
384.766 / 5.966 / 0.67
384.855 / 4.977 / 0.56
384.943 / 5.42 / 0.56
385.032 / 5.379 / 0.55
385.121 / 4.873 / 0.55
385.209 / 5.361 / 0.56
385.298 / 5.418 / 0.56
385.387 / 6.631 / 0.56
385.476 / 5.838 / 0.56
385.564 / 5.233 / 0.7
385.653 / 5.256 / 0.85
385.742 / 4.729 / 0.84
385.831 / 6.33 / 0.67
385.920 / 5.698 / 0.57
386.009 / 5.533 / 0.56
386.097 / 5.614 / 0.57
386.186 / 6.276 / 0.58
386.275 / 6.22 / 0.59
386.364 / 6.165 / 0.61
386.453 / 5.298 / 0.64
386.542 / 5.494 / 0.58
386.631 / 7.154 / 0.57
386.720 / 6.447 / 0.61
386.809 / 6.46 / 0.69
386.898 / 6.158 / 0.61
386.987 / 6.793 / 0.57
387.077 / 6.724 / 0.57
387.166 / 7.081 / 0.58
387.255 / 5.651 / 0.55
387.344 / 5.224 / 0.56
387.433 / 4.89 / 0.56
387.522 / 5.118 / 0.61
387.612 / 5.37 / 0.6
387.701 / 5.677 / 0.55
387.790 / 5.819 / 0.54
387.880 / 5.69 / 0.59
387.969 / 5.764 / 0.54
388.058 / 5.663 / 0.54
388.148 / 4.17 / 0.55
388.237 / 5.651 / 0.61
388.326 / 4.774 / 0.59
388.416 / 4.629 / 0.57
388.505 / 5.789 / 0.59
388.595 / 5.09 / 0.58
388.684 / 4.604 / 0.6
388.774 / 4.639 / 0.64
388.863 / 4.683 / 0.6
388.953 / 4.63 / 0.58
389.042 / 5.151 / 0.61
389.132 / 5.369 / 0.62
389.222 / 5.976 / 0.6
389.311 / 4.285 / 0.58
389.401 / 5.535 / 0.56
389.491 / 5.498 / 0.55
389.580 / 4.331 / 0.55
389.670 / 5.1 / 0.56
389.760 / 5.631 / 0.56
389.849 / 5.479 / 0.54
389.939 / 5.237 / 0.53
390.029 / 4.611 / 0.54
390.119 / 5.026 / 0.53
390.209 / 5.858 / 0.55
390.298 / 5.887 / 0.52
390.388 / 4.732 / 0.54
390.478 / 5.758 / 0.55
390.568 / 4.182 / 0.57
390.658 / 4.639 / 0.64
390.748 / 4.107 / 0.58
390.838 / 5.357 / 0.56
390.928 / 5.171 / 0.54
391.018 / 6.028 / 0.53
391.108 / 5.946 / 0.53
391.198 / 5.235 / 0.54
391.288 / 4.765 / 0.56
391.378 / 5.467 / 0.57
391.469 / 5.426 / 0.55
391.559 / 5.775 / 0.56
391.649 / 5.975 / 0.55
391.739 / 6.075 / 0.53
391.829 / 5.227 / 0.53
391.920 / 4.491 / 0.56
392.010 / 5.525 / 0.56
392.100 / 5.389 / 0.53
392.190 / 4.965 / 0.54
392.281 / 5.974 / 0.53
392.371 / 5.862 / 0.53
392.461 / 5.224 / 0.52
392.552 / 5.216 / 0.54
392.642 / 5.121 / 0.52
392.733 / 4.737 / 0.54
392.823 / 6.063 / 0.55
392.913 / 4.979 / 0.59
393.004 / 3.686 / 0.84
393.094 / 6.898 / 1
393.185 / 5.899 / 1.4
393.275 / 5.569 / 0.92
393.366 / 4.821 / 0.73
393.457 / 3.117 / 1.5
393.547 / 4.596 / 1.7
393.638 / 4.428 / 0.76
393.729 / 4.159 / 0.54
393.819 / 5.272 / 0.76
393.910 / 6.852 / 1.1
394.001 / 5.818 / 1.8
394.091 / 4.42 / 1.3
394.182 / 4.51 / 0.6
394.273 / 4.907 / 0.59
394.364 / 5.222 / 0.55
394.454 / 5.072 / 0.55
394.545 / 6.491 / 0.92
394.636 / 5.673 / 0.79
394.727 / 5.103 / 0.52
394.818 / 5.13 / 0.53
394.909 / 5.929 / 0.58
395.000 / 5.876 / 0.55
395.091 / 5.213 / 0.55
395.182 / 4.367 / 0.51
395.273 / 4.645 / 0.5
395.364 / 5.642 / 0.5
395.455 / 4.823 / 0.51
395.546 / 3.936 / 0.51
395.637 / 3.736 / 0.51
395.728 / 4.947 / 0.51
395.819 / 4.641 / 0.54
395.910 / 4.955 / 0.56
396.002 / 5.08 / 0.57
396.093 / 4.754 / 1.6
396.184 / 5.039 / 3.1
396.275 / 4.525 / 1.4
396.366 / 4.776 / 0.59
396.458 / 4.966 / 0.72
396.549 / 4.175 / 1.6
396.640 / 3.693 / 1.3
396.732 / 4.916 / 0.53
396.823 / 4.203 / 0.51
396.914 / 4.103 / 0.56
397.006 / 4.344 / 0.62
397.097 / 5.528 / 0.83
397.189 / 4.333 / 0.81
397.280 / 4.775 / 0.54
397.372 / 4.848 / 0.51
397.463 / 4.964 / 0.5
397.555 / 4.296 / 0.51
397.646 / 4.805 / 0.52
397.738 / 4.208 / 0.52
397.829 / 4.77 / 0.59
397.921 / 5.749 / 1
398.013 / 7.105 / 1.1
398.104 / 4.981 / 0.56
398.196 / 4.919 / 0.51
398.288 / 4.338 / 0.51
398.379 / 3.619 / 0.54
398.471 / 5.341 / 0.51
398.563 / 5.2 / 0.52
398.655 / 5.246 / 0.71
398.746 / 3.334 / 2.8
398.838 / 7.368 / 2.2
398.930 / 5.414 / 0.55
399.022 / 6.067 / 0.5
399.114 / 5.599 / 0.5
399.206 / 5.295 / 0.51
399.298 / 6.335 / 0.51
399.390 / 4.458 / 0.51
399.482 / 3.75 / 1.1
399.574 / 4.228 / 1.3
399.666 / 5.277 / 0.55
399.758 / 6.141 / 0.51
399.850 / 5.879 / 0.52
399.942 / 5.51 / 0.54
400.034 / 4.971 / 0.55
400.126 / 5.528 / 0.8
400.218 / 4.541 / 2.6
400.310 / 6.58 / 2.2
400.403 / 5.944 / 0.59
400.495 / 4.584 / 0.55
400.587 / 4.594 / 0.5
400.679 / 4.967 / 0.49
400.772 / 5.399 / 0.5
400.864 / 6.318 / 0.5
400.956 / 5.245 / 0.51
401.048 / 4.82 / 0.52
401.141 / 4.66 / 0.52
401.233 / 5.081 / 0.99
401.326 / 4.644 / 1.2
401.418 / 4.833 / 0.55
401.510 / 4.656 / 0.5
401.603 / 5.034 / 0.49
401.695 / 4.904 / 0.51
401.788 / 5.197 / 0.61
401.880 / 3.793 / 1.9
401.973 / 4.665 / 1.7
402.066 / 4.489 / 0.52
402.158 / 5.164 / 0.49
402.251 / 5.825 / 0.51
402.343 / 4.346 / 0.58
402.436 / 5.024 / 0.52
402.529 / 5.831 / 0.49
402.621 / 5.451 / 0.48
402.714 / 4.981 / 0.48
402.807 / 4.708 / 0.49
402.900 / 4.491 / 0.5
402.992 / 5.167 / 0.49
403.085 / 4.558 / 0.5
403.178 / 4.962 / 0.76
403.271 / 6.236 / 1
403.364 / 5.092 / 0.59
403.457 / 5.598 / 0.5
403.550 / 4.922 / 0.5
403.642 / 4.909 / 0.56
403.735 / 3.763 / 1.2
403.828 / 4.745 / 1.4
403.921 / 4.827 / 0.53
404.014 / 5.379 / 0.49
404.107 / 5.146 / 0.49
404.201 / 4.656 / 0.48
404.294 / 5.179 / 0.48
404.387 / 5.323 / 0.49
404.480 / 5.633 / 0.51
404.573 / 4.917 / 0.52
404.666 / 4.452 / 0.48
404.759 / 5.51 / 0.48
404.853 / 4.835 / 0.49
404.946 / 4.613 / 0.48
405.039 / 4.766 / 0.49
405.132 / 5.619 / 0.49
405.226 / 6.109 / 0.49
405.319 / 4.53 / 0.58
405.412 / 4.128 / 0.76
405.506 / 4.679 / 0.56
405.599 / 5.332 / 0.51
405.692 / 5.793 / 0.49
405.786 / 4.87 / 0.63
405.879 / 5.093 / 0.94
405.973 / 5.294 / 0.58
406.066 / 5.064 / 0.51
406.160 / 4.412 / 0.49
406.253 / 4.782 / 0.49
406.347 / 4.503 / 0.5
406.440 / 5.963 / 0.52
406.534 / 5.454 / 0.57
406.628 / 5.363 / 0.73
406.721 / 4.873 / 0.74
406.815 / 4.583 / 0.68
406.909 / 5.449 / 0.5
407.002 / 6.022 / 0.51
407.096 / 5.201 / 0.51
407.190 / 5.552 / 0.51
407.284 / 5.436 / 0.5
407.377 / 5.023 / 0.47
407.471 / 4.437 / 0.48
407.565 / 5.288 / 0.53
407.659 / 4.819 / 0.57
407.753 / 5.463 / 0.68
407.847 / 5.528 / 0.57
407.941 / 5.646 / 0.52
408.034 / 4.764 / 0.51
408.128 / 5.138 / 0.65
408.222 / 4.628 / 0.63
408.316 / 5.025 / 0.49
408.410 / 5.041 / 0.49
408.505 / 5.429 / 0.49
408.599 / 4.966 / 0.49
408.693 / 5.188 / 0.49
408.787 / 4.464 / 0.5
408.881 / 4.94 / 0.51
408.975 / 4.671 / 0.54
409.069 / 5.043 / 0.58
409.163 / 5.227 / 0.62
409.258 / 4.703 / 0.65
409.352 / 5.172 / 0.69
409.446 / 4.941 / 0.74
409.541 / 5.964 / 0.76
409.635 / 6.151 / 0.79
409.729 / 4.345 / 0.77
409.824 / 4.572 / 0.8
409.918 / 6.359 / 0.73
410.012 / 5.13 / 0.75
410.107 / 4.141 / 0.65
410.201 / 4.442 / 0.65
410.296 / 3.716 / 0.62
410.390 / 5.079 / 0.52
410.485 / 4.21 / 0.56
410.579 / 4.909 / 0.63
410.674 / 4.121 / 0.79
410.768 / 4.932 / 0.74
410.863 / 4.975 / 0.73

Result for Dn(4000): 1.0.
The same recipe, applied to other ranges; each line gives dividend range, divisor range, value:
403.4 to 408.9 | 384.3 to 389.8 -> 1.01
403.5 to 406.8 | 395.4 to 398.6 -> 1.10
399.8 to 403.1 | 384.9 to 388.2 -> 0.95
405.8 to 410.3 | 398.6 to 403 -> 1.03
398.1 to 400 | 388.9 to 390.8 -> 1.06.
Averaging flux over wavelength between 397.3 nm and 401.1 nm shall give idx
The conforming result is 5.18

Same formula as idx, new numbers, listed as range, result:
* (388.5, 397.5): 5.07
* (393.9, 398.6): 4.91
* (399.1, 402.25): 5.1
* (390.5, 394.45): 5.19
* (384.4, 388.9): 5.6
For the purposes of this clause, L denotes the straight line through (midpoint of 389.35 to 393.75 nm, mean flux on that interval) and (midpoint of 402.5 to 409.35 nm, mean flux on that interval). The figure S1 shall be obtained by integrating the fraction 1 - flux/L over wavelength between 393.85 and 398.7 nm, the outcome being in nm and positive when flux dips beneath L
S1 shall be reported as 0.21 nm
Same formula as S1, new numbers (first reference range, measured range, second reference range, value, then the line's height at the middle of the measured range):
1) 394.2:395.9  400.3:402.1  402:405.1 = 0.01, 5.03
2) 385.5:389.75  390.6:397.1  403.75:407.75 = 0.37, 5.37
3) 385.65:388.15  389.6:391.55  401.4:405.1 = 0.15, 5.65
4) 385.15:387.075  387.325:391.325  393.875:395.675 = 0.33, 5.64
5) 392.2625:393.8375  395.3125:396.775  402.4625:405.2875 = 0.12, 5.07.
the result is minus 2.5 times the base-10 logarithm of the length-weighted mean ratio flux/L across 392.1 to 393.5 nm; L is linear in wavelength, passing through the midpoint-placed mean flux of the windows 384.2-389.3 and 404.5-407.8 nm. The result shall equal 0.04 mag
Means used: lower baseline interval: 5.55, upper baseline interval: 5.1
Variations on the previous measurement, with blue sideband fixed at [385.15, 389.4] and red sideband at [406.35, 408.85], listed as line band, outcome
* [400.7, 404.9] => 0.05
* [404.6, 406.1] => 0.04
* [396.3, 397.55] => 0.18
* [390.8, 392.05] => 0.01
